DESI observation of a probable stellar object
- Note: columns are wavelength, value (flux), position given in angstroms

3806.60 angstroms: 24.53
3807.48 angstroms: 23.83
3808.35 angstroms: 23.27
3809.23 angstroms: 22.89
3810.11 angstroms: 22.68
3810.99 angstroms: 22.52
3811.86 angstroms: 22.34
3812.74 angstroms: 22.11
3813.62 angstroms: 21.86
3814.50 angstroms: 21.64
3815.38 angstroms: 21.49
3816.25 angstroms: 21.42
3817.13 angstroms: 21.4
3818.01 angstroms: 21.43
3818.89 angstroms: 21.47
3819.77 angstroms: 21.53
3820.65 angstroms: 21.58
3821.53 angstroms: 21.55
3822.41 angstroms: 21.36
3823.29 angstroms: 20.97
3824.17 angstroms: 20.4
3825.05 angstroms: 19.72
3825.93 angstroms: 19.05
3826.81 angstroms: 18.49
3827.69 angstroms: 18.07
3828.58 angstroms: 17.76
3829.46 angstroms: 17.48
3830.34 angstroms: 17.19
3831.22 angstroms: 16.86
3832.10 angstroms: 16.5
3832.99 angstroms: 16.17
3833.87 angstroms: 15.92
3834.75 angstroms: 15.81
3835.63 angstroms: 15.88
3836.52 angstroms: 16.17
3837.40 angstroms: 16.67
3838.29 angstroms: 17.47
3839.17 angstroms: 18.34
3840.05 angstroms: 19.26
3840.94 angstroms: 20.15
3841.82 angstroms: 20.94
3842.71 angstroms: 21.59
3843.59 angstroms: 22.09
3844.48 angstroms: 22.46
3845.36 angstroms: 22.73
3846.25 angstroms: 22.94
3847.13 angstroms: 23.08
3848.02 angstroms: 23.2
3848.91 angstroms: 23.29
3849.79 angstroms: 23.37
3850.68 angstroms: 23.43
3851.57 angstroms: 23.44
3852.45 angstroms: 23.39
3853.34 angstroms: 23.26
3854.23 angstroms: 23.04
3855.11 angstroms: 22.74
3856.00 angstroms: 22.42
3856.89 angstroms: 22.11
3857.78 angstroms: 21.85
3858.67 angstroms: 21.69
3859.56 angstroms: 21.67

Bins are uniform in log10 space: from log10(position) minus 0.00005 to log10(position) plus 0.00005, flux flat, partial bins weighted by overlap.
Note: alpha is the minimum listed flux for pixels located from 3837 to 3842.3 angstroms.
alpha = 16.67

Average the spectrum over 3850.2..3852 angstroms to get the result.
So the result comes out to 23.3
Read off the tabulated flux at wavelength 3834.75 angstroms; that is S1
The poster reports 15.81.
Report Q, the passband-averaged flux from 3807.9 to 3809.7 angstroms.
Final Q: 23.1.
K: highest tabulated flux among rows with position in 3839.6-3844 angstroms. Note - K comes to 22.09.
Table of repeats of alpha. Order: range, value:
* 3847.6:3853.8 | 23.2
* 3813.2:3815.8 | 21.49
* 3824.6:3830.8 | 17.19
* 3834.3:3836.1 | 15.81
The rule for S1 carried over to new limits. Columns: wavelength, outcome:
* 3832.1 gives 16.5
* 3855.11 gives 22.74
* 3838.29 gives 17.47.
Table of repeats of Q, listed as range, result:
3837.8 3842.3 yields 19.2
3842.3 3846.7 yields 22.4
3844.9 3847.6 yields 22.9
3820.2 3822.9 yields 21.5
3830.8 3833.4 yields 16.5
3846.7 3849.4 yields 23.2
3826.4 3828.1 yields 18.3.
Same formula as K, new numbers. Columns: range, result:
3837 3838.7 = 17.47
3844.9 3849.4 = 23.29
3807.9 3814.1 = 23.27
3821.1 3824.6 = 21.55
